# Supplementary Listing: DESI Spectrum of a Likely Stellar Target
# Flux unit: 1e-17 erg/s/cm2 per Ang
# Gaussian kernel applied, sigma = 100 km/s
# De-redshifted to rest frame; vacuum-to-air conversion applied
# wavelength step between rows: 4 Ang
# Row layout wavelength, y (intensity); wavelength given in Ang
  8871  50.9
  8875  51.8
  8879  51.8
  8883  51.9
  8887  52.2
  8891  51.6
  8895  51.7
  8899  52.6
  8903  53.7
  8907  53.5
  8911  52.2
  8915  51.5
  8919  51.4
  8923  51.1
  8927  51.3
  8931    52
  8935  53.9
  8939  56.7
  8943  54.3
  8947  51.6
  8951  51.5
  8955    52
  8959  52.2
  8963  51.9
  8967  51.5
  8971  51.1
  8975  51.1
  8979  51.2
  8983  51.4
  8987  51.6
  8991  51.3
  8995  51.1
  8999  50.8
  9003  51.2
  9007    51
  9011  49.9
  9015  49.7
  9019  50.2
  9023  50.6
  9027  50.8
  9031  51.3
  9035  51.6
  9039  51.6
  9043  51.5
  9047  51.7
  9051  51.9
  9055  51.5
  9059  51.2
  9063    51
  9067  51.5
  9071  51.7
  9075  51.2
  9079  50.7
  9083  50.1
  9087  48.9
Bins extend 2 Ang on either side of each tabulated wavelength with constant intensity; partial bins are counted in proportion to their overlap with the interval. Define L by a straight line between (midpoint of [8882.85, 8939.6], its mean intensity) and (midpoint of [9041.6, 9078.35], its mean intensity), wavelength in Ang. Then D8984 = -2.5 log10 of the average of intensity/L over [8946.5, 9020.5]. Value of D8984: 0.016 mag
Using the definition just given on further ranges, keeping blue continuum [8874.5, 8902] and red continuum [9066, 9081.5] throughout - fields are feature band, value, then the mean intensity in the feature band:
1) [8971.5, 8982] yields 0.01 mag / 51.2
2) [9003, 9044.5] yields 0.01 mag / 50.8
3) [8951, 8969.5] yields 0.00 mag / 51.8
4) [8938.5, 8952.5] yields -0.03 mag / 53.3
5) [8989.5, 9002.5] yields 0.01 mag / 51.1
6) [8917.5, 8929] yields 0.01 mag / 51.3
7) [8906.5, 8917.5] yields -0.01 mag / 52.2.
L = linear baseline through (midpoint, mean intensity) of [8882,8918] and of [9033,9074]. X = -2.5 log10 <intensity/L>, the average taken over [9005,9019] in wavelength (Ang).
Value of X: 0.03 mag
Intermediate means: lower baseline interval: 52.3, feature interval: 50.2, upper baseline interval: 51.5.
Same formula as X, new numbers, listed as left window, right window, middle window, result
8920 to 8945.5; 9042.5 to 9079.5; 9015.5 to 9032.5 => 0.027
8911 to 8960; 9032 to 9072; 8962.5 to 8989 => 0.016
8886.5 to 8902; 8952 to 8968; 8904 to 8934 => 0.001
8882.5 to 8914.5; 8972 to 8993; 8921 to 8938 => -0.007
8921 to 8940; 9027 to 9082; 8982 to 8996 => 0.016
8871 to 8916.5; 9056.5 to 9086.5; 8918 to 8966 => -0.013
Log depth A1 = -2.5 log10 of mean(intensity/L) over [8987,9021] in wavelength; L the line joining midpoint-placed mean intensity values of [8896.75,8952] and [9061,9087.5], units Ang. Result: 0.02 mag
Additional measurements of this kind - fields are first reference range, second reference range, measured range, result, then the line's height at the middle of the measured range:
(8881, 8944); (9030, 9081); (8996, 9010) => 0.02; 51.8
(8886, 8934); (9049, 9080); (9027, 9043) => 0.00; 51.5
